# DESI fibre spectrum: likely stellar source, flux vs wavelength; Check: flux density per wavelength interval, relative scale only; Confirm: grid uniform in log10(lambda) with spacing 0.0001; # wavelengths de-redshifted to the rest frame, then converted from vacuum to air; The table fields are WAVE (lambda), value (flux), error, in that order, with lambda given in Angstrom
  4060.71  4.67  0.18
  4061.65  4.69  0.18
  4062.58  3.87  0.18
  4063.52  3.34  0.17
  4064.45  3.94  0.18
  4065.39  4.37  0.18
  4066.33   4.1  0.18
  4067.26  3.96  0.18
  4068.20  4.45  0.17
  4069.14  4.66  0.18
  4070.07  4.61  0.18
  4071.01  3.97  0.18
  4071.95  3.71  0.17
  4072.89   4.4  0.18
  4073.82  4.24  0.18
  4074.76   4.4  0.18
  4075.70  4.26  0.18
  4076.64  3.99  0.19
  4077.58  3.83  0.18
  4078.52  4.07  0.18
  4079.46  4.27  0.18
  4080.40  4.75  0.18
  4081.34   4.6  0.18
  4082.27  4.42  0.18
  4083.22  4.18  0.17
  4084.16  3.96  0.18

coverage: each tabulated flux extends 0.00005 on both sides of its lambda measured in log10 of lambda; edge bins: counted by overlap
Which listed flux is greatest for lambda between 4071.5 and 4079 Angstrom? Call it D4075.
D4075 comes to 4.4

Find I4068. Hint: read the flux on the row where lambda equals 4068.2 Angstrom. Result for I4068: 4.45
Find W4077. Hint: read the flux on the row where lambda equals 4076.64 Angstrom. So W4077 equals 3.99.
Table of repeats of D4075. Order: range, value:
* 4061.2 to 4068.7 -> 4.69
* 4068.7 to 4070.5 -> 4.66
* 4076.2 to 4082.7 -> 4.75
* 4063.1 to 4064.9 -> 3.94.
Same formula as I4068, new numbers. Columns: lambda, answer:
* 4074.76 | 4.4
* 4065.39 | 4.37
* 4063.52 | 3.34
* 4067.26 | 3.96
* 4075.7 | 4.26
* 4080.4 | 4.75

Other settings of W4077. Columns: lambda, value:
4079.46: 4.27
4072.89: 4.4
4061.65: 4.69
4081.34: 4.6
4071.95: 3.71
